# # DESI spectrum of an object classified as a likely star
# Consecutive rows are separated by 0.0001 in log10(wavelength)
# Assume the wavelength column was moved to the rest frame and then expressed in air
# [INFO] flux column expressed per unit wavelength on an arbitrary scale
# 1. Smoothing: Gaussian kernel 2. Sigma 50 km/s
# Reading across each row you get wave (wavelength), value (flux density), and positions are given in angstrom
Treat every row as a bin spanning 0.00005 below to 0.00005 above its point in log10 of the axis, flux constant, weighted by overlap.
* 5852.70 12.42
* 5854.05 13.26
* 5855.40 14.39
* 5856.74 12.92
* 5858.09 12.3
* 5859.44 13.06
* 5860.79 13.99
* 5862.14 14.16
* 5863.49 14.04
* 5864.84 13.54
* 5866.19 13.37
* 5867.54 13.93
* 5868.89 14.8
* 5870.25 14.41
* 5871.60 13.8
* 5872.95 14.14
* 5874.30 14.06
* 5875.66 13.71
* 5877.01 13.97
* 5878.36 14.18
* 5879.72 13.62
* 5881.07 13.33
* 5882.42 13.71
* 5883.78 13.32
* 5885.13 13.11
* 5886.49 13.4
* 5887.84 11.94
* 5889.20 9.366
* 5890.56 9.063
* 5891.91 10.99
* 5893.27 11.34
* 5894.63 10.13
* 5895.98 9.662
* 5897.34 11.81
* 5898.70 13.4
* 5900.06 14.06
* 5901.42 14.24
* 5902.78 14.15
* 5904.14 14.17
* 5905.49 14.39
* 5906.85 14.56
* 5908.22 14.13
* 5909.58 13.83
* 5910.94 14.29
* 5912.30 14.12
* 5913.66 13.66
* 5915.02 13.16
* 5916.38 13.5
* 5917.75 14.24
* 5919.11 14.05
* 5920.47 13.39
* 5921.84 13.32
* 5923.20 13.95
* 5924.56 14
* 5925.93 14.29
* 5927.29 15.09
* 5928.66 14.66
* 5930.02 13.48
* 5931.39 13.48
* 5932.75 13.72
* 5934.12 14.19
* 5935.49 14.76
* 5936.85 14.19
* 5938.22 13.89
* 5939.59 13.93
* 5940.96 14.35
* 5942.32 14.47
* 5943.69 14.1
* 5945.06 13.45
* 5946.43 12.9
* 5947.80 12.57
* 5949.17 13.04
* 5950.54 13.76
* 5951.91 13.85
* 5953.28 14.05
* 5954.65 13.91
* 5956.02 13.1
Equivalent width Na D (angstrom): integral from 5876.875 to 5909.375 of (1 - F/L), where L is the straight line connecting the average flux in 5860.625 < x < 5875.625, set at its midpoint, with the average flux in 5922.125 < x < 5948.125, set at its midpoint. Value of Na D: 2.9 angstrom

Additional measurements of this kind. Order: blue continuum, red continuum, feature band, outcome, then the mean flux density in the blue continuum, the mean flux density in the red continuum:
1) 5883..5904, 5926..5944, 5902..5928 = -1.72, 12.1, 14.2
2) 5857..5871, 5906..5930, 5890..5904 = 1.91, 13.7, 14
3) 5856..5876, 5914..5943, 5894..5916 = 0.85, 13.8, 14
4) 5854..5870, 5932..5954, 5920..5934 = -0.16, 13.7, 13.8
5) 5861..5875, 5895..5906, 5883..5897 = 2.26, 14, 13.1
